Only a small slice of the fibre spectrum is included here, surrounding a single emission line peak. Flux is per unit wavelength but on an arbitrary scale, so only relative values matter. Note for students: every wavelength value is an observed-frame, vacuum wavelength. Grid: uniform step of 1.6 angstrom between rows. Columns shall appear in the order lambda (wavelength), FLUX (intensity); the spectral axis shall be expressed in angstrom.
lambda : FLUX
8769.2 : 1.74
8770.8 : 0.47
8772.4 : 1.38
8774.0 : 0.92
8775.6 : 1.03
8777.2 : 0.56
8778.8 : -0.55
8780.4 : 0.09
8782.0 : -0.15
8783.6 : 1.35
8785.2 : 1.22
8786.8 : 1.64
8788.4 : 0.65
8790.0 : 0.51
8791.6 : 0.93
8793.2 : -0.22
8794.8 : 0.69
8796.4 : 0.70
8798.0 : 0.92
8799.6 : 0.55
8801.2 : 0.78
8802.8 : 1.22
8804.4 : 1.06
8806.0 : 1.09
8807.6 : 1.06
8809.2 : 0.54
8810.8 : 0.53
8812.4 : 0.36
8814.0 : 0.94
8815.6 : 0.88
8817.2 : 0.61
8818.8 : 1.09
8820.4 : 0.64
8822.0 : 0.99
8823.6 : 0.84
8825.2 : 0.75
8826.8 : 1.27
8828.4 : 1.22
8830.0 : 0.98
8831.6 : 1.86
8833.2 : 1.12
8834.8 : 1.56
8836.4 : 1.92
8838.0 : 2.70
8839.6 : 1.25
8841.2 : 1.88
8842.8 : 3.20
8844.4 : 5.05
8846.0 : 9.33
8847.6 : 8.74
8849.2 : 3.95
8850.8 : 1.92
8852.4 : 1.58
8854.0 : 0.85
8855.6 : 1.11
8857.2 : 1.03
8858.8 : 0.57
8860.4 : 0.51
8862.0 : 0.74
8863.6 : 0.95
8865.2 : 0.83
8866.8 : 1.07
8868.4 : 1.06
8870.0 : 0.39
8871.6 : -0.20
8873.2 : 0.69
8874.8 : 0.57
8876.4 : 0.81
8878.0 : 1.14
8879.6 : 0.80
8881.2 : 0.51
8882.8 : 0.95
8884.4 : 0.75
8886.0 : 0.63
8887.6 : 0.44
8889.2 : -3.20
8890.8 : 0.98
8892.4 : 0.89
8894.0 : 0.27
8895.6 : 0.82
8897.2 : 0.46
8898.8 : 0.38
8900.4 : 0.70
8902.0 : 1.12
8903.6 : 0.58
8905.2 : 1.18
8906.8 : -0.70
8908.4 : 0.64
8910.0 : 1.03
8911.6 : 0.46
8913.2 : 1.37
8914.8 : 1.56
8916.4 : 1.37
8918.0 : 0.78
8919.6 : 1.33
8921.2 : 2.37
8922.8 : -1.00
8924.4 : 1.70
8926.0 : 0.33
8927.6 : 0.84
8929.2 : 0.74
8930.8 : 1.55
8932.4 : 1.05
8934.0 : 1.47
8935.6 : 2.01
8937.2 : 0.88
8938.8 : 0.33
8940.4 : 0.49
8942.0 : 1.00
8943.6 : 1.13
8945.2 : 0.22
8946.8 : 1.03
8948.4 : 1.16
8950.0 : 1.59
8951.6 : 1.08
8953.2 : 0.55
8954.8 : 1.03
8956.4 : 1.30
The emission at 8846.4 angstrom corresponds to H-beta 4861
